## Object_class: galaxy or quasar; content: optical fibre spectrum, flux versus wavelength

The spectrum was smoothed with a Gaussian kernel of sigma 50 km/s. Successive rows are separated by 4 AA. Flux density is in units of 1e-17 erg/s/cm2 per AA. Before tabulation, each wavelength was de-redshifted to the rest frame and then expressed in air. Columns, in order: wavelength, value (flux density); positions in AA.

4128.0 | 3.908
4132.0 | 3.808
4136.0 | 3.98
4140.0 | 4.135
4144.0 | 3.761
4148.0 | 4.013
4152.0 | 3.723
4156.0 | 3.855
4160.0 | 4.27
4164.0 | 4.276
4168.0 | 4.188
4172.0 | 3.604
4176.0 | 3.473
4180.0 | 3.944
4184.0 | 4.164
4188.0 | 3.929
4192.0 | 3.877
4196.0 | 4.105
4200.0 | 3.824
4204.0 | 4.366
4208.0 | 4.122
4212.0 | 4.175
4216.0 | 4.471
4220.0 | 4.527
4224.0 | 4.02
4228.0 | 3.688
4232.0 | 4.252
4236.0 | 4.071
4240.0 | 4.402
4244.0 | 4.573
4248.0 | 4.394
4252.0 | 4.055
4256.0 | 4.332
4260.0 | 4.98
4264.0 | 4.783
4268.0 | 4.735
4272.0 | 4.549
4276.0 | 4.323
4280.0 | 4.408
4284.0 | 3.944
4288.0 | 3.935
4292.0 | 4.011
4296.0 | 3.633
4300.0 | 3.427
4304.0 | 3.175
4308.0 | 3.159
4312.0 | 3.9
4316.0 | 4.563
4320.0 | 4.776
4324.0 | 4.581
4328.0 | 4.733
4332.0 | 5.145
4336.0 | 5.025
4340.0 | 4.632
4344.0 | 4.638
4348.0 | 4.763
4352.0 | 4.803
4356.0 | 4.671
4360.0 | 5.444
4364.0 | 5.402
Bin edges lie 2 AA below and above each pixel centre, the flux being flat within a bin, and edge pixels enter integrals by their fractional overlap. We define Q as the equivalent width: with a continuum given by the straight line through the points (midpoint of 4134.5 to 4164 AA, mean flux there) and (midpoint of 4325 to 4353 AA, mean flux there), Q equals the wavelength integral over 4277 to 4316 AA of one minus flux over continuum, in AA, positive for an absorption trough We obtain 7.0 AA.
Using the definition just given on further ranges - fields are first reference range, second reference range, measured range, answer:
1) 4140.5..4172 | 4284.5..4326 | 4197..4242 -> -2.4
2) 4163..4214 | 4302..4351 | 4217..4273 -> -2.7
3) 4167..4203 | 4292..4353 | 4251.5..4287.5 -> -2.6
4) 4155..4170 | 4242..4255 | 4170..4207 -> 2.6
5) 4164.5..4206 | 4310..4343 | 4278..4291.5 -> 1.1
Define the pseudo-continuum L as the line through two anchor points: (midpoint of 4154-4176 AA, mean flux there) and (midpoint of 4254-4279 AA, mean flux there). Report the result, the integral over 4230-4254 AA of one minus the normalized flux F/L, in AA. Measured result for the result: 0.9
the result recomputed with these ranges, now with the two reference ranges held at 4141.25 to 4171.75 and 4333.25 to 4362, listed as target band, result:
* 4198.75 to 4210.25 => 0.2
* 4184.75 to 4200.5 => 0.7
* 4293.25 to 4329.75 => 5.5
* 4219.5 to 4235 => 0.8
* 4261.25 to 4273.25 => -0.6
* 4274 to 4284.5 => 0.7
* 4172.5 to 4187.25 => 0.9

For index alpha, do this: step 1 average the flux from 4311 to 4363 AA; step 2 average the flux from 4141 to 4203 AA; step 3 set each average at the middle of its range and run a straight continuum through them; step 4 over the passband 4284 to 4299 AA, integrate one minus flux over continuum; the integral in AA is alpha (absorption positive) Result 2.3 AA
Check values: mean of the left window 3.94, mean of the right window 4.77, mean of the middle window 3.84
